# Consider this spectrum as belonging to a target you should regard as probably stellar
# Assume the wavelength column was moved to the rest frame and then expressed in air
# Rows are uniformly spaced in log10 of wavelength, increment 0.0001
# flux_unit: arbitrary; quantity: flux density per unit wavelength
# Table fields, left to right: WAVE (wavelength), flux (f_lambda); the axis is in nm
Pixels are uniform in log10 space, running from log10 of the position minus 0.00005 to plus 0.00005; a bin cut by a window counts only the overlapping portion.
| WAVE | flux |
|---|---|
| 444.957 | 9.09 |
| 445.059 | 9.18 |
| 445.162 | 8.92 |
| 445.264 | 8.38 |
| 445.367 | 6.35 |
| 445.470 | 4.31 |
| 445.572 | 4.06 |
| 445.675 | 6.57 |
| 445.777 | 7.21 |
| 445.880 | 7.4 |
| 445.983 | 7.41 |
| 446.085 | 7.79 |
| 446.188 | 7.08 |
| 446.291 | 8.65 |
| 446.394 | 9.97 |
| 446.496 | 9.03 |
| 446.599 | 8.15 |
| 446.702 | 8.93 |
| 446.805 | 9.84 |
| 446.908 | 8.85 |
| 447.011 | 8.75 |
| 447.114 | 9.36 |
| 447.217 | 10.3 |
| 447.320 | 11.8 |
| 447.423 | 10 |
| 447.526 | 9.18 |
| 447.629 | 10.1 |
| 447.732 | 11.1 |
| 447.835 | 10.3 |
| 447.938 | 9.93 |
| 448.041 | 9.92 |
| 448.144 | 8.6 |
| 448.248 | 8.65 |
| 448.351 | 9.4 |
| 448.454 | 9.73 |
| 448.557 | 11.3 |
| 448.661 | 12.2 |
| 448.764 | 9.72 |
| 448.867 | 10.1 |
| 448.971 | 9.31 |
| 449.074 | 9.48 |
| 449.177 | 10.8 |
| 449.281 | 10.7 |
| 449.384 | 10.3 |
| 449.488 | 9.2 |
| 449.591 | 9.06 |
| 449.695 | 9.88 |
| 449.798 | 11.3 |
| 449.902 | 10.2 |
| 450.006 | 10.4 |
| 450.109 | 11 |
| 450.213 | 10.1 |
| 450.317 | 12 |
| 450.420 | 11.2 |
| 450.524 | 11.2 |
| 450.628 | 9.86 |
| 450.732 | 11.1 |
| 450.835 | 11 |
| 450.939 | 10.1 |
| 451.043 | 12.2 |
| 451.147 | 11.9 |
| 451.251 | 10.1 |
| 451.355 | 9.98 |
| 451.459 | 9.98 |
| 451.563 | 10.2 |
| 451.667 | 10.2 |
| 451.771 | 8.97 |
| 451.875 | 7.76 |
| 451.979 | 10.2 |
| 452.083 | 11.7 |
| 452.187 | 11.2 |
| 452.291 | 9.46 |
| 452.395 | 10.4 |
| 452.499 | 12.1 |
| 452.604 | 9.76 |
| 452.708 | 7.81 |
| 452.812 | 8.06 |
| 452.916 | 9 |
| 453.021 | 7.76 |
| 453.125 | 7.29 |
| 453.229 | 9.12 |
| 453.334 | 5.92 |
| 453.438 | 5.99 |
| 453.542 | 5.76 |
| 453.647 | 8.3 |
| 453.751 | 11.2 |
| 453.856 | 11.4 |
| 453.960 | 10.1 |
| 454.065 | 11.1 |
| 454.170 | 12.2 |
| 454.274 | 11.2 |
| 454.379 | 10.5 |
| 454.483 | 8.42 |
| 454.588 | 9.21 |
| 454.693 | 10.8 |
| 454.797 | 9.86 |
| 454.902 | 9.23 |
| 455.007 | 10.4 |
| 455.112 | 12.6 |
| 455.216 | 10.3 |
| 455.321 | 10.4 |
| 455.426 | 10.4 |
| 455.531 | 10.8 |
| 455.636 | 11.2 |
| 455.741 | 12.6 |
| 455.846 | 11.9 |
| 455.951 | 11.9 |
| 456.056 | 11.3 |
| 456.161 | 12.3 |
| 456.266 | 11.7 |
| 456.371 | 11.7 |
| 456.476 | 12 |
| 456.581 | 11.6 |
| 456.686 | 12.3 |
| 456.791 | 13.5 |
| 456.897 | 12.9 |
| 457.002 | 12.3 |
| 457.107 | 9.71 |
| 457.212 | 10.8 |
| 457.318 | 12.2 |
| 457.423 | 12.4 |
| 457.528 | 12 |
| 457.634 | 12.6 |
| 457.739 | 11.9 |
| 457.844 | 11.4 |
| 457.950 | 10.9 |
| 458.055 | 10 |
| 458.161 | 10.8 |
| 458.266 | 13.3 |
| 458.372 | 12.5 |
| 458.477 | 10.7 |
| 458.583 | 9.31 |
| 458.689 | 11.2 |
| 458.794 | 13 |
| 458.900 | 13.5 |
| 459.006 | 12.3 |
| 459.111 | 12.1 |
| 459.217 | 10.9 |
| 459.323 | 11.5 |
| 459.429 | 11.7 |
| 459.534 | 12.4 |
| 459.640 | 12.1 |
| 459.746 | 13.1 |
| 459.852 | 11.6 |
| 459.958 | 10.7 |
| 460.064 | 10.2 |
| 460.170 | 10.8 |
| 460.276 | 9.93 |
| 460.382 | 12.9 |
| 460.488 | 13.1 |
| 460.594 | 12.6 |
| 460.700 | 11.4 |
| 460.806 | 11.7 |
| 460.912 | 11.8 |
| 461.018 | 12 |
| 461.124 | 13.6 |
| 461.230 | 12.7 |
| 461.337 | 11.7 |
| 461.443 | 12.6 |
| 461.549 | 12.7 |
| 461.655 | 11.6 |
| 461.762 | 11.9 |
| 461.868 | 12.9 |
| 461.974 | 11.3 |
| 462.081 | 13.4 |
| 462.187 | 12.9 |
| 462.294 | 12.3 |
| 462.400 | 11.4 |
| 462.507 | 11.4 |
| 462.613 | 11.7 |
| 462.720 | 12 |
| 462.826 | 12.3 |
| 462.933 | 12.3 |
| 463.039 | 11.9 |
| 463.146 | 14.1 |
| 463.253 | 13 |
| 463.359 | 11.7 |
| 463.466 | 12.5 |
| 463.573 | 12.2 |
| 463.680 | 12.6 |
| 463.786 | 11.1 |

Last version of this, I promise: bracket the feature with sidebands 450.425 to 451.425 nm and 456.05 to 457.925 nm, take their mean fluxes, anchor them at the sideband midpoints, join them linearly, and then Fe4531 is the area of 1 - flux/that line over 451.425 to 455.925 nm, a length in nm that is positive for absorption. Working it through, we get 0.59 nm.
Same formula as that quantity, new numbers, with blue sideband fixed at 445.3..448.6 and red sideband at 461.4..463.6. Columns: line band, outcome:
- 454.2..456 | -0.017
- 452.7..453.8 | 0.254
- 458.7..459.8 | -0.064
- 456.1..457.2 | -0.100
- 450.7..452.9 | -0.074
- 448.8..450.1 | -0.108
